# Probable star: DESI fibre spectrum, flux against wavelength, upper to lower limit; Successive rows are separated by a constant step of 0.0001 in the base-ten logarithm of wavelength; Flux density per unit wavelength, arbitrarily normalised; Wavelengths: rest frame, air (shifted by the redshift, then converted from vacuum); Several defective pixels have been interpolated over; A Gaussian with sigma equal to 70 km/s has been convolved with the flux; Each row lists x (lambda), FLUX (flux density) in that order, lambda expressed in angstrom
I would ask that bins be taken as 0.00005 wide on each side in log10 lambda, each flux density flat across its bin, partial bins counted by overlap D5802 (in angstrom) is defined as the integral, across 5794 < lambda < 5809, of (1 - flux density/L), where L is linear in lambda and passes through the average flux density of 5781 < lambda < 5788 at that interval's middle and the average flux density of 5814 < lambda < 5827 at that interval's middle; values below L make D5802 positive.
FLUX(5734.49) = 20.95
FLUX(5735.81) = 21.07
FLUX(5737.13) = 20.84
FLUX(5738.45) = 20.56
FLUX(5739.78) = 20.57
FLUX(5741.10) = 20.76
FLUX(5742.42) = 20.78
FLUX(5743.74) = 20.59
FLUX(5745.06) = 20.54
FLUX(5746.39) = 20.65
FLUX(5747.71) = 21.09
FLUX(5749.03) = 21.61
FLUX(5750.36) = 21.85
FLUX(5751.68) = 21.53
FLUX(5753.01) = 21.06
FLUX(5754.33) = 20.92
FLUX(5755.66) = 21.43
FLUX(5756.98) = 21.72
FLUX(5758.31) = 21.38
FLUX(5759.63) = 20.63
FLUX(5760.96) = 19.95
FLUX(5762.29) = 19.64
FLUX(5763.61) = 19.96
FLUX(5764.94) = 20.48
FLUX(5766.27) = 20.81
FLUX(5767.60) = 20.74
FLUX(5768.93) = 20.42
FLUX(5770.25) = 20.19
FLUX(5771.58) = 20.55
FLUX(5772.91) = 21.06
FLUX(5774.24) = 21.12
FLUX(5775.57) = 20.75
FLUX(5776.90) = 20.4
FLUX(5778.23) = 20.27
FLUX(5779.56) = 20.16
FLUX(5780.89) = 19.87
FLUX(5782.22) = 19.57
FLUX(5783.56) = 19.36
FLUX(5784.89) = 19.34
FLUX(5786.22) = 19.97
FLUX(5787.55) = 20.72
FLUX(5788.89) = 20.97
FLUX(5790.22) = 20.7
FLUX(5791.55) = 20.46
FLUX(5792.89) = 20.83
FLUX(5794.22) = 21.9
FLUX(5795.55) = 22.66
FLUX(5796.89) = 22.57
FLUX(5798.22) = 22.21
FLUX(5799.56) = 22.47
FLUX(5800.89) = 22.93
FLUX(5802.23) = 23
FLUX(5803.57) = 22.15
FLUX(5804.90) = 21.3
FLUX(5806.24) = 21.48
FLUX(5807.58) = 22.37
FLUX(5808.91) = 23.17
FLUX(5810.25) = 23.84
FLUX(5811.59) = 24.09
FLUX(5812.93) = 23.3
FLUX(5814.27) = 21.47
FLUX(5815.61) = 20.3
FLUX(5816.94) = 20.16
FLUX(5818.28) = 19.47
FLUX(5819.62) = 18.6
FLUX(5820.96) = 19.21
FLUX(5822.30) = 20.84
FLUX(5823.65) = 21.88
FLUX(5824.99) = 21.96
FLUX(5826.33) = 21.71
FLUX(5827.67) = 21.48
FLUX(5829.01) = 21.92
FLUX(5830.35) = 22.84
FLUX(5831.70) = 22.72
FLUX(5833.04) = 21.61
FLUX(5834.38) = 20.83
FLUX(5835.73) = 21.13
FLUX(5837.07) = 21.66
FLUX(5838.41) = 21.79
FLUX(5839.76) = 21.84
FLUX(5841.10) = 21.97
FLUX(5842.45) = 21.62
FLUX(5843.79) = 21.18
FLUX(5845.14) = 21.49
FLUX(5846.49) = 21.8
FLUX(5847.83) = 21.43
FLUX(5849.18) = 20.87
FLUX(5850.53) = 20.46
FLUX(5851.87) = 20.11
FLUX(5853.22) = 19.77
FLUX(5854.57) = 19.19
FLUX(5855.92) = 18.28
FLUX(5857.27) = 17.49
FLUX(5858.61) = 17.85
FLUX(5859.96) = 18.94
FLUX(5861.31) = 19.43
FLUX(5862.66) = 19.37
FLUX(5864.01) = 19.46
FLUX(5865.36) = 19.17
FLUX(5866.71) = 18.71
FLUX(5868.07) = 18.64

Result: -1.6 angstrom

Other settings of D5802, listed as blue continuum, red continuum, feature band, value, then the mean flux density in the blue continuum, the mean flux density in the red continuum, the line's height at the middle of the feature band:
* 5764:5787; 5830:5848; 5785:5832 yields -1.3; 20.3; 21.7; 21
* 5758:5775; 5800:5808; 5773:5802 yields 0.7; 20.5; 22.2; 21.5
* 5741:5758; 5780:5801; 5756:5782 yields 0.7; 21.1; 21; 21.1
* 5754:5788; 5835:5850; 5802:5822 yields -0.5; 20.4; 21.5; 21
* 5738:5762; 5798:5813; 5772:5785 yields 1.0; 21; 22.7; 21.8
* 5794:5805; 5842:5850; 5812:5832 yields 0.7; 22.4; 21.4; 21.9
